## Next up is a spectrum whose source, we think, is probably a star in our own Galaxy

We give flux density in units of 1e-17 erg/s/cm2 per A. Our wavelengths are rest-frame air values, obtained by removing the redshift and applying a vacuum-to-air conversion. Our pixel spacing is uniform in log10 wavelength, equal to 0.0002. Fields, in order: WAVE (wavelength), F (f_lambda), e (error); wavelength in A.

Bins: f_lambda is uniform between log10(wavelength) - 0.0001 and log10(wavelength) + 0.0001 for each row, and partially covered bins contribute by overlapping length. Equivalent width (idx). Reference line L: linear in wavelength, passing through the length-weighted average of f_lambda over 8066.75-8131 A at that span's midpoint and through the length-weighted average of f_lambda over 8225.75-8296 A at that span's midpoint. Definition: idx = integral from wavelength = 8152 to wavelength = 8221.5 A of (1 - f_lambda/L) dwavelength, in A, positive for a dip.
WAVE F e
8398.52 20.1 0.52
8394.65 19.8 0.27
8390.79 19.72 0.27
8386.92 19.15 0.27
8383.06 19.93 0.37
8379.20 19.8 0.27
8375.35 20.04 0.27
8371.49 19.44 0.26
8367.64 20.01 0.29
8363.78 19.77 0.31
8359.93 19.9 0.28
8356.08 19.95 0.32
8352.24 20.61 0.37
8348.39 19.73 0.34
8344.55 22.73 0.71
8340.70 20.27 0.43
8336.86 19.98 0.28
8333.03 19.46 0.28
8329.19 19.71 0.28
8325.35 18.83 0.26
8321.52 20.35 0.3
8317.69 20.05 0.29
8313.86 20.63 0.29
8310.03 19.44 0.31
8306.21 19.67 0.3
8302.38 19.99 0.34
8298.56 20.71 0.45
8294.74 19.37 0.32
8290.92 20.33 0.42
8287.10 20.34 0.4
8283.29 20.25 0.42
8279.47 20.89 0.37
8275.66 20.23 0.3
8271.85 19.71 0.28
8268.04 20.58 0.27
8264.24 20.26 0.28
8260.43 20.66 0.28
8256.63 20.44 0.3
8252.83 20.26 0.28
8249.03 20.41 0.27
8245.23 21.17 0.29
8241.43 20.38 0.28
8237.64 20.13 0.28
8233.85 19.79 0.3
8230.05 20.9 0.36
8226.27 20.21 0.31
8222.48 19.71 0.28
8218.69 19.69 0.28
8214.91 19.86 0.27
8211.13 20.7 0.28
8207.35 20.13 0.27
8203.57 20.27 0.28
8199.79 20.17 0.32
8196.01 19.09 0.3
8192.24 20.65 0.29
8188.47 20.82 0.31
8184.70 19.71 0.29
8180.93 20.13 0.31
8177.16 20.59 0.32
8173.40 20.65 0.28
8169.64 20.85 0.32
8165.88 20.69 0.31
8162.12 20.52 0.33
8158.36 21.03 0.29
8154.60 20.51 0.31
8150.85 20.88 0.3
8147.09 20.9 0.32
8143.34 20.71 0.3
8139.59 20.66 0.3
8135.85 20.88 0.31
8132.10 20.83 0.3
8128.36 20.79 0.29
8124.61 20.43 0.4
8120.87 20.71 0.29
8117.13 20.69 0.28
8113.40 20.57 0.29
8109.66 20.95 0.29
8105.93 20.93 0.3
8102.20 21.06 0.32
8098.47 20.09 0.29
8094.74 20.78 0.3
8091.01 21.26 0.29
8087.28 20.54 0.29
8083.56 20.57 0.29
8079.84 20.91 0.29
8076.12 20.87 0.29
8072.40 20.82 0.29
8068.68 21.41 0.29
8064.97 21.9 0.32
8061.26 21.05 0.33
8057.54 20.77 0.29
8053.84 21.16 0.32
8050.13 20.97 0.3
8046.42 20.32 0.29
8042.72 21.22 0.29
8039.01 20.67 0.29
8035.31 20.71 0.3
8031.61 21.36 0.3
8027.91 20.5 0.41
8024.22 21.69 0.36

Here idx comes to 0.7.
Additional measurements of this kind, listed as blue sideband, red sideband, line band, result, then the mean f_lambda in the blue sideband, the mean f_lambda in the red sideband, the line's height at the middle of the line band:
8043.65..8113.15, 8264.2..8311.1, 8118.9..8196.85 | 0.1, 20.9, 20.1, 20.6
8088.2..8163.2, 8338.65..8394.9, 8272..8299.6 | 0.1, 20.8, 20.1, 20.3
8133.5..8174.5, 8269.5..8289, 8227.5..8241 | 0.1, 20.8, 20.3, 20.5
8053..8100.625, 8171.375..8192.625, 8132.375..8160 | -0.3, 20.9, 20.4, 20.6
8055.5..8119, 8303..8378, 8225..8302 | -0.2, 20.9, 20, 20.3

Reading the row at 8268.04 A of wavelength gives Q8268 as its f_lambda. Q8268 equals 20.58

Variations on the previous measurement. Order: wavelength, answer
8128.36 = 20.79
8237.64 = 20.13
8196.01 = 19.09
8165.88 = 20.69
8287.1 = 20.34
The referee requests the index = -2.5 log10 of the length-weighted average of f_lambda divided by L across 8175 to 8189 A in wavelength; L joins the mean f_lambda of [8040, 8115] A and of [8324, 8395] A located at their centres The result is 0.01 mag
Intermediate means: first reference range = 20.9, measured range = 20.3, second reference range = 19.9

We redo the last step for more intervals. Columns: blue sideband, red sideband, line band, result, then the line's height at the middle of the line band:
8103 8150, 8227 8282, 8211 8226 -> 0.03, 20.5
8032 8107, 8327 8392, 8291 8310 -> 0.01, 20.2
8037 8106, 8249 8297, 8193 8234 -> 0.02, 20.5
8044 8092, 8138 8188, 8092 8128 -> 0.01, 20.8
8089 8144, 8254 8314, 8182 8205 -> 0.02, 20.5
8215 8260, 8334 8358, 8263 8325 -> 0.01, 20.4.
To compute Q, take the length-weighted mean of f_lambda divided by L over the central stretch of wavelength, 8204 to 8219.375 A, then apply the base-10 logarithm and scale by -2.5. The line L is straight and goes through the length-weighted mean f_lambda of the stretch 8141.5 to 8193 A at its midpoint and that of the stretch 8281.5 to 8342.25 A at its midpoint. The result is 0.014 mag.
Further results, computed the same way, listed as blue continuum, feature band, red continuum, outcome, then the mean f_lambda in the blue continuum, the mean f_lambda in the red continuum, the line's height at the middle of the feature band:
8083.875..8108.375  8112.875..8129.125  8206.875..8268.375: 0.00 mag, 20.8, 20.3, 20.7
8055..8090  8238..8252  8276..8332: -0.02 mag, 21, 20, 20.3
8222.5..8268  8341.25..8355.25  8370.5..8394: -0.05 mag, 20.4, 19.7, 19.9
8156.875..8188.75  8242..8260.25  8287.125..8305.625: -0.02 mag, 20.5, 20.1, 20.3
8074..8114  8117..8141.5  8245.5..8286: 0.00 mag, 20.8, 20.4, 20.7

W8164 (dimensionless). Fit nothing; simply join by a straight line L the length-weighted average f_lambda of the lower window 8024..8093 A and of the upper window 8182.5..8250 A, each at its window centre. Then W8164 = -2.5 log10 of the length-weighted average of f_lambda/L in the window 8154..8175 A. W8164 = -0.01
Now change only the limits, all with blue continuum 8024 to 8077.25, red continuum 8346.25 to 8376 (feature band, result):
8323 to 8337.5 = 0.031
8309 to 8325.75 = 0.006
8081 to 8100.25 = 0.011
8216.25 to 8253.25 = 0.006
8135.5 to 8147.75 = -0.004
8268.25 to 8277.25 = 0.010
